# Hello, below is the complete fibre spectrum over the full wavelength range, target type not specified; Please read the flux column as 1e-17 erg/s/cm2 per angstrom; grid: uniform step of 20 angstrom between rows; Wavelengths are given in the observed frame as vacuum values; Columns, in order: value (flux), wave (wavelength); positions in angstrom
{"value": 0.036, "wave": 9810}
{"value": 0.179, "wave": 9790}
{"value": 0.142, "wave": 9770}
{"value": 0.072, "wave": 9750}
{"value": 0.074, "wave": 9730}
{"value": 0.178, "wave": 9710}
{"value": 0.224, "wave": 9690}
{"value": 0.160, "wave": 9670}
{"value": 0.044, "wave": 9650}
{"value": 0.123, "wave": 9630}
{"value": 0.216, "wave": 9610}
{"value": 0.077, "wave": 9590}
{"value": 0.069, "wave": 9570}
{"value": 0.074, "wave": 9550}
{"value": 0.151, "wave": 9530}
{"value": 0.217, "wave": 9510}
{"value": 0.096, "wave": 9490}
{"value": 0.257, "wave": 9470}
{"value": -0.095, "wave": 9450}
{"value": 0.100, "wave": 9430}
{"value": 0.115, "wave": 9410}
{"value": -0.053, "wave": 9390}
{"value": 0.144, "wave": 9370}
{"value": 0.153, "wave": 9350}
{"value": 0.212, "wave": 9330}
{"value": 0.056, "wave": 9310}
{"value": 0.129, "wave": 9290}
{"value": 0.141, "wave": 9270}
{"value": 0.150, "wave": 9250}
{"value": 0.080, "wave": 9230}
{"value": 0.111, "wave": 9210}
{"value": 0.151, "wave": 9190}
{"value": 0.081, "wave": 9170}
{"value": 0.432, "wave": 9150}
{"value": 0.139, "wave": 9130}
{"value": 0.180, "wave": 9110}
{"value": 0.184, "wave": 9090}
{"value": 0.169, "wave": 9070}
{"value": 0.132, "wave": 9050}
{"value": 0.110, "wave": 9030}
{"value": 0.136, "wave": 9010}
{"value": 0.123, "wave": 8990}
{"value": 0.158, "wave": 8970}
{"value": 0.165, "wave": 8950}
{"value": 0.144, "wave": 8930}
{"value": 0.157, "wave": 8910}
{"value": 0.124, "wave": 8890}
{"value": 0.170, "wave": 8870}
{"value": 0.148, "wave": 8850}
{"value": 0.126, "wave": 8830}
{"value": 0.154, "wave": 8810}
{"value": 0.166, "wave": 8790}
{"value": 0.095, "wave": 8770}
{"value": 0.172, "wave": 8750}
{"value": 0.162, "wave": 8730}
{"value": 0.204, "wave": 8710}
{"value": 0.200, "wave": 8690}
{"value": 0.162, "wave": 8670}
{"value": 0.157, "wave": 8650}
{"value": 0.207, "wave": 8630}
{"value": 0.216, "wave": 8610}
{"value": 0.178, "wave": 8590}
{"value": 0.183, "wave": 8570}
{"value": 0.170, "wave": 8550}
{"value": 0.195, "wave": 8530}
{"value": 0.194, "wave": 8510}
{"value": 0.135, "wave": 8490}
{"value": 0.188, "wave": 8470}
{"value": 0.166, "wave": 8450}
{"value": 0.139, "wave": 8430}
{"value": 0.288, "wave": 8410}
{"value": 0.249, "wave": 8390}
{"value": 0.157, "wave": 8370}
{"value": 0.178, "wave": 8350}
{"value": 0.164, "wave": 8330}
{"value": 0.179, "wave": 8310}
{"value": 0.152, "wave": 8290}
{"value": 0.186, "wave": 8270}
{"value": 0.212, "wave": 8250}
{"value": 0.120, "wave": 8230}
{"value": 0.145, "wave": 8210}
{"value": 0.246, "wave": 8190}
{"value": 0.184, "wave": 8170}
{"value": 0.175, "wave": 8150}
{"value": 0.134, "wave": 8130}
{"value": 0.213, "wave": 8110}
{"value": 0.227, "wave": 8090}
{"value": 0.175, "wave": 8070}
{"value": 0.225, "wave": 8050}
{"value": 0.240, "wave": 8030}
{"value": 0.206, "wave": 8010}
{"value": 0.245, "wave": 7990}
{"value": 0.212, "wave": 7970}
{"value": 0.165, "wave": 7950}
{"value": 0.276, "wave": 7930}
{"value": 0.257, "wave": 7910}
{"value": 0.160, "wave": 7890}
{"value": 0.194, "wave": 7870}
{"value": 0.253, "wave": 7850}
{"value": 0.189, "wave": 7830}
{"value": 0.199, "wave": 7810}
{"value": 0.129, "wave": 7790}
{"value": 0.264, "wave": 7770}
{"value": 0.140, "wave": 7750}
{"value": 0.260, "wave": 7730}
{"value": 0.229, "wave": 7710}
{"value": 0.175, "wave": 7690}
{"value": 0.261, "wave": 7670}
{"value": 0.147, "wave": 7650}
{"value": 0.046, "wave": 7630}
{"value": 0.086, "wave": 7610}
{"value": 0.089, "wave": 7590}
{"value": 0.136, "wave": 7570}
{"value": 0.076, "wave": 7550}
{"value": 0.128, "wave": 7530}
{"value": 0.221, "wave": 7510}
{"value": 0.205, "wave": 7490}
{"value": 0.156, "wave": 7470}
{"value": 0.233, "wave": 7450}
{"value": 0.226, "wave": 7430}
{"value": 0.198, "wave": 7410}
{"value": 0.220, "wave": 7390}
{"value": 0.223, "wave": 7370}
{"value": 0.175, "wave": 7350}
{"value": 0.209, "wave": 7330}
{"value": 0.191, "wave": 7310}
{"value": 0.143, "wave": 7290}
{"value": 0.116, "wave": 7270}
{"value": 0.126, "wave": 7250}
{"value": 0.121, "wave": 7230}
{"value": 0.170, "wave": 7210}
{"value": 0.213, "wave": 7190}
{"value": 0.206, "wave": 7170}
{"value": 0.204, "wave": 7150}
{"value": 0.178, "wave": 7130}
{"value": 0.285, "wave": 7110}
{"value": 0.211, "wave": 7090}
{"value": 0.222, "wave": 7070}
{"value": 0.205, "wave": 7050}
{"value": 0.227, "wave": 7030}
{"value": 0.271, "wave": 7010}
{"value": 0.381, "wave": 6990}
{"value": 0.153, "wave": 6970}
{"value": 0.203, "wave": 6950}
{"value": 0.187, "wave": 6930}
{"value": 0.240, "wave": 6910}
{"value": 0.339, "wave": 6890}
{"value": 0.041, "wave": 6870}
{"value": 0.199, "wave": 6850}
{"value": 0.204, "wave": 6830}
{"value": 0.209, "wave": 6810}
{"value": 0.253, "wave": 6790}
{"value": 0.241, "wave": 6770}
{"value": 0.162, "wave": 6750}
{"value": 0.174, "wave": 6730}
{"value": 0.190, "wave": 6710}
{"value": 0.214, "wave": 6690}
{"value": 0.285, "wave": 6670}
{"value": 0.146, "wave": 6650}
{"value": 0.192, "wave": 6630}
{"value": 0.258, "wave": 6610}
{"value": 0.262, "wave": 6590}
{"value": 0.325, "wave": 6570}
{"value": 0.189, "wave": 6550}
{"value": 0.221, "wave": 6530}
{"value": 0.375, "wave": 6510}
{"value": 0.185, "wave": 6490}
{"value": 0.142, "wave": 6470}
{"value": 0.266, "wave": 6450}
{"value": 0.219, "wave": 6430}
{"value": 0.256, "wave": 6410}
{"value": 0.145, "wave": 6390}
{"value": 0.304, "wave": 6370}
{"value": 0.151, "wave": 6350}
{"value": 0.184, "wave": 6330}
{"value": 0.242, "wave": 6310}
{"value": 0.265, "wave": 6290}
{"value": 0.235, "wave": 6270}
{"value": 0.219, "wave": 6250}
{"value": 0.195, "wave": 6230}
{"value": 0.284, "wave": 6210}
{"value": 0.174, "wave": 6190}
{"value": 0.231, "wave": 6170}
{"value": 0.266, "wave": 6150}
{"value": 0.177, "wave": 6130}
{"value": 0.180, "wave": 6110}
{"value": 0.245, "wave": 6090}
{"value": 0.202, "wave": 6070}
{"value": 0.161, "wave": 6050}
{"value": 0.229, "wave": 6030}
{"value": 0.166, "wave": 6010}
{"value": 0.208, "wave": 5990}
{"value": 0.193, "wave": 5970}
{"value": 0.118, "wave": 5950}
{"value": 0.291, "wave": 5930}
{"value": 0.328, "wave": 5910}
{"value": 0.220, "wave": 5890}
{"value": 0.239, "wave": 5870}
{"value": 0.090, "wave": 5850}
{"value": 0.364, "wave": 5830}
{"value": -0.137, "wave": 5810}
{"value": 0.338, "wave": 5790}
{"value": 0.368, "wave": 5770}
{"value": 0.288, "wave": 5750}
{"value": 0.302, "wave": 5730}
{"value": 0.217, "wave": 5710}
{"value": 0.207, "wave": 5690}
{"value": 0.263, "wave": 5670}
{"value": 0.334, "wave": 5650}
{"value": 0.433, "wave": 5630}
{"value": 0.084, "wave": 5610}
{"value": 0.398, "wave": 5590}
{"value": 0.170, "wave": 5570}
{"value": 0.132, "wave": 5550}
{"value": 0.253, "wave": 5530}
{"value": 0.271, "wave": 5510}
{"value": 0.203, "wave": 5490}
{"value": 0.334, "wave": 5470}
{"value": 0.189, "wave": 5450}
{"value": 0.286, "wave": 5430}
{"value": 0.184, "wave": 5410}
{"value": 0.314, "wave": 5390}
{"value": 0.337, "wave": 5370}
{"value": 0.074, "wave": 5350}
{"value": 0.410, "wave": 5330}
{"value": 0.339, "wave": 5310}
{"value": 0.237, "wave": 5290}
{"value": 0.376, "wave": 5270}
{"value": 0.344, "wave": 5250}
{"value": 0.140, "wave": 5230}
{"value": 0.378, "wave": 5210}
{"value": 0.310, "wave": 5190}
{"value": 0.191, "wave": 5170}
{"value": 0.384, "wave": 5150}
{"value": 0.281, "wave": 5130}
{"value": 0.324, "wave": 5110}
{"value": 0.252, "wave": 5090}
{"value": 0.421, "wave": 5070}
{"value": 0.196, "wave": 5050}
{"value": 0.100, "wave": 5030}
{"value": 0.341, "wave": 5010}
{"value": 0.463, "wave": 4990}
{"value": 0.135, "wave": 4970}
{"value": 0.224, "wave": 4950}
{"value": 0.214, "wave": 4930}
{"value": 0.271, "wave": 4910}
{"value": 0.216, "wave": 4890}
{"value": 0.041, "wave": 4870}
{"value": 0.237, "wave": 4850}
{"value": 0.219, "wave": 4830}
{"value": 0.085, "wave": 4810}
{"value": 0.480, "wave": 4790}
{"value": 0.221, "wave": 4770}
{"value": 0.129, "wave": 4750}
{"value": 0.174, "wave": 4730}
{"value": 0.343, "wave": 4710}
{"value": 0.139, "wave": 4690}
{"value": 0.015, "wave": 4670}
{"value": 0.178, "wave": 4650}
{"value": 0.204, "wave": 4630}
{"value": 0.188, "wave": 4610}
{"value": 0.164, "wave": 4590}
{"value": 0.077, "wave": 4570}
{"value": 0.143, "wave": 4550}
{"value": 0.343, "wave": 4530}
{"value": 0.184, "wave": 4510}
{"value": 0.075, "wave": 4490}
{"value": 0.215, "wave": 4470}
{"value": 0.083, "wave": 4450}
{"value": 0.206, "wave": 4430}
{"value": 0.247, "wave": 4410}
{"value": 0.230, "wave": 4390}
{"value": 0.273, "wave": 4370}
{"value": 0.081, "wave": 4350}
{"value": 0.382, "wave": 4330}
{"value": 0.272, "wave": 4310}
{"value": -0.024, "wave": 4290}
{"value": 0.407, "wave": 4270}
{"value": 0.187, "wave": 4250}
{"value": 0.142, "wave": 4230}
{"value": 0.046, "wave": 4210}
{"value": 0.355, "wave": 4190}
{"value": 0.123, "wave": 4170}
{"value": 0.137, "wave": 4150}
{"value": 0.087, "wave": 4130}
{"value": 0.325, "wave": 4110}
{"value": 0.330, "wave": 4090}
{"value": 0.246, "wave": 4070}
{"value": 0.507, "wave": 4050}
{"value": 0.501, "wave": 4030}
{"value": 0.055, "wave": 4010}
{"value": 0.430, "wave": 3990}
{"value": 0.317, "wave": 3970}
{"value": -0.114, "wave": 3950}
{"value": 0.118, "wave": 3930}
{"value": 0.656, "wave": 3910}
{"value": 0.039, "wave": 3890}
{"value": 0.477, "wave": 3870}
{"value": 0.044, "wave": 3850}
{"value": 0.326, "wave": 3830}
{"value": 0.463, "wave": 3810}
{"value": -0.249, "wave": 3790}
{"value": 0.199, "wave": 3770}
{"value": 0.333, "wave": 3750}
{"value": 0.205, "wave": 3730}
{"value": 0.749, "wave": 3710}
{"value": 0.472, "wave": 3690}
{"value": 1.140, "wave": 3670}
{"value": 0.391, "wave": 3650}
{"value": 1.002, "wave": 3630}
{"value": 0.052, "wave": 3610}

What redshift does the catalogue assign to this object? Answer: 0.394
